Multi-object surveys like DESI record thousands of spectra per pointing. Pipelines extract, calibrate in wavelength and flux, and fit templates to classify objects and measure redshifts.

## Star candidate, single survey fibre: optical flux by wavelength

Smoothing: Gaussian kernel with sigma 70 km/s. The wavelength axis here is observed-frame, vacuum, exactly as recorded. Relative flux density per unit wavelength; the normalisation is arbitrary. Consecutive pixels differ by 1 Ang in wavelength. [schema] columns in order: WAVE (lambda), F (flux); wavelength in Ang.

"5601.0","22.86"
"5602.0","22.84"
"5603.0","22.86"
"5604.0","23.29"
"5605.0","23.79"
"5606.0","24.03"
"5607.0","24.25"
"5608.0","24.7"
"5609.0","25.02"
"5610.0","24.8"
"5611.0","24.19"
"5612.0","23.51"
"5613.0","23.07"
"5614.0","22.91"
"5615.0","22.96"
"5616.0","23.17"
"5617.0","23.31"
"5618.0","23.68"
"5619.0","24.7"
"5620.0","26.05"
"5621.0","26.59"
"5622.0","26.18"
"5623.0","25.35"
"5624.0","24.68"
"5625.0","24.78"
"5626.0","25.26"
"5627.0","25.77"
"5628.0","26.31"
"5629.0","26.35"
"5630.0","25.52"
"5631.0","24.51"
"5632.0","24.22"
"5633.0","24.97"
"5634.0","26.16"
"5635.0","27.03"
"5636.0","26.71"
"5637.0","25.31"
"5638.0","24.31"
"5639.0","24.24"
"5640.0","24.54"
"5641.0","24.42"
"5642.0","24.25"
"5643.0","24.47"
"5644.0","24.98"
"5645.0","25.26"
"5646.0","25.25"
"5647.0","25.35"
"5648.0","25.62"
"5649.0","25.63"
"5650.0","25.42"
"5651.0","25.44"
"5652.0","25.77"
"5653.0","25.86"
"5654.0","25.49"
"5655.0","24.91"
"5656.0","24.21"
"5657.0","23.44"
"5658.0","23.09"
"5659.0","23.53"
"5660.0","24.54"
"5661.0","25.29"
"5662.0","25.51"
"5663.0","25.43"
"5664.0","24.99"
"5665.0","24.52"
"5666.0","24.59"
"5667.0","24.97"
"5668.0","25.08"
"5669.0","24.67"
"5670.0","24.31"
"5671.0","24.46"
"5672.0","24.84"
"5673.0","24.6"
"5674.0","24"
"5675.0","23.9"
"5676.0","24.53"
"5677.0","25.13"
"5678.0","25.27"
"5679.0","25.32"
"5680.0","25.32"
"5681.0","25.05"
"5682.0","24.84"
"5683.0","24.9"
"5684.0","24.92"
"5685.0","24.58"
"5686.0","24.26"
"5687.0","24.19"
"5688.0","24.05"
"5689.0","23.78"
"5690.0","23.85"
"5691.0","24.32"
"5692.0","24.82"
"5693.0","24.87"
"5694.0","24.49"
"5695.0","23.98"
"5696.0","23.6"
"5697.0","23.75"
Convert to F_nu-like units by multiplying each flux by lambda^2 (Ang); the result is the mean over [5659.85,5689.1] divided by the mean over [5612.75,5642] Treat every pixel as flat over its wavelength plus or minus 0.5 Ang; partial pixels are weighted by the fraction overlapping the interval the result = 1.0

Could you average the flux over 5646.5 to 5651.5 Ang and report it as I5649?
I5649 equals 25.5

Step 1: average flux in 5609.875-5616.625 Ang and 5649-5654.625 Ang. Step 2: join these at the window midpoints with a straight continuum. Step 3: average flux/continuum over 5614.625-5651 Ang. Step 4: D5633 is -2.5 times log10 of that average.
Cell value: -0.03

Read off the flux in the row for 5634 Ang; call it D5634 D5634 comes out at 26.16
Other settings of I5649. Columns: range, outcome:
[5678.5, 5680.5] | 25.3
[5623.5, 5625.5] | 24.7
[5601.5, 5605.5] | 23.2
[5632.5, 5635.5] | 26.1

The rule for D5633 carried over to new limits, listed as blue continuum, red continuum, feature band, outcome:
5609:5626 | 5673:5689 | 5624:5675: -0.02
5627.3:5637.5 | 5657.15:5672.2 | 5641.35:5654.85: 0.00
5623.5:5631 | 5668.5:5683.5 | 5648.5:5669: 0.01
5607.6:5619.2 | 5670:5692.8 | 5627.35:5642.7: -0.05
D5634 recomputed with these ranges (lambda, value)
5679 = 25.32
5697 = 23.75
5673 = 24.6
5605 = 23.79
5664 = 24.99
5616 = 23.17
